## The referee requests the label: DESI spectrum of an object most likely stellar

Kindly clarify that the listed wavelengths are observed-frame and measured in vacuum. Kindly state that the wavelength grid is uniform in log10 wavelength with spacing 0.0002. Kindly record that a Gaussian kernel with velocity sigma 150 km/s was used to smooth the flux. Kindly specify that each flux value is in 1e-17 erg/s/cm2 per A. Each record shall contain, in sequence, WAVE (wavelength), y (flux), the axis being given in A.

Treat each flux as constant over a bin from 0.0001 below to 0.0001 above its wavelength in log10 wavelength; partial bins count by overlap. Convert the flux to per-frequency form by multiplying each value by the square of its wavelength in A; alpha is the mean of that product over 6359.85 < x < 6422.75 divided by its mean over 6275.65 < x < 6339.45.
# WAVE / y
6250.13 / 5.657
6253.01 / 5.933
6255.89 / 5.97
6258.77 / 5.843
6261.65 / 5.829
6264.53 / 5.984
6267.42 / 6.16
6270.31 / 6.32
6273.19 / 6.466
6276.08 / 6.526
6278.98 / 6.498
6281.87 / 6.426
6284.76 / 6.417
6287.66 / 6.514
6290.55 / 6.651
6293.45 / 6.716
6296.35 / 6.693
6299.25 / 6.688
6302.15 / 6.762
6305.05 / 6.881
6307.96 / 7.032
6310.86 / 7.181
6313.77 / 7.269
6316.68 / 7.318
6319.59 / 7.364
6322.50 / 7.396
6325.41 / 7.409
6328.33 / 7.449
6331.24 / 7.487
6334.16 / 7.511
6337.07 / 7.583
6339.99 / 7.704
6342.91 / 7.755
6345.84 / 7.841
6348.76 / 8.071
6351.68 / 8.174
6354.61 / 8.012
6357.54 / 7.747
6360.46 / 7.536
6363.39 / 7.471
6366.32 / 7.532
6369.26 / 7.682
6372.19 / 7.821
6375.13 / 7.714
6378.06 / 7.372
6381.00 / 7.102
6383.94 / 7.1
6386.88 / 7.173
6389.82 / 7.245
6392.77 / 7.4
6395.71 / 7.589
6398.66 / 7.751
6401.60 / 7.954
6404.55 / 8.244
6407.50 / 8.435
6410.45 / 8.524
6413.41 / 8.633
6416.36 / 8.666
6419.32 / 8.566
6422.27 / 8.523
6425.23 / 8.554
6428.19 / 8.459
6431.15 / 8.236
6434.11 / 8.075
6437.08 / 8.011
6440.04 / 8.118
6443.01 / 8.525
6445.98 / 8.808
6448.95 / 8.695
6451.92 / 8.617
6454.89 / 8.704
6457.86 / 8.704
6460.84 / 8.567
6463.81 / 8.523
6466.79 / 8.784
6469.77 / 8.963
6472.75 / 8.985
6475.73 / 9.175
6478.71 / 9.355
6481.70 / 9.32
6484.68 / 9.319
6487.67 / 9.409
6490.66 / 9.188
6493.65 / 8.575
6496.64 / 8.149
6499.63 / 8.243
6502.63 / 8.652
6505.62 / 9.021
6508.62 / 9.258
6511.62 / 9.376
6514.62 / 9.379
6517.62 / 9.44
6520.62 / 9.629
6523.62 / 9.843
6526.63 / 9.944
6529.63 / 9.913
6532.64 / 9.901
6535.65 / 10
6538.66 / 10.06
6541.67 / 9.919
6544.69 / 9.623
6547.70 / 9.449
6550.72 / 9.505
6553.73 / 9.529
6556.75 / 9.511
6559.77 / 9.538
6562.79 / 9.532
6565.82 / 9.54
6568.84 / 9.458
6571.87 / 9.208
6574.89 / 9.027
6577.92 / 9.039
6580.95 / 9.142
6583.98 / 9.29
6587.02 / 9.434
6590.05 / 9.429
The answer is 1.14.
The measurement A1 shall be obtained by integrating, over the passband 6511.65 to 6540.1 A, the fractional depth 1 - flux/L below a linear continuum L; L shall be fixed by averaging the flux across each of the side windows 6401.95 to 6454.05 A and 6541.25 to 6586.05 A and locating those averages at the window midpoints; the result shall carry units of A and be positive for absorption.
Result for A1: -2.0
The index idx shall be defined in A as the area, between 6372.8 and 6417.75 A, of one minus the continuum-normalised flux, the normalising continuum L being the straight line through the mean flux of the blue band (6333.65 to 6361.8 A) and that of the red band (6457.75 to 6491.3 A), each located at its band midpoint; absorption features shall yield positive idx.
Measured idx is 2.6 A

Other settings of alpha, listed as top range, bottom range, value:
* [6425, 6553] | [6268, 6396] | 1.32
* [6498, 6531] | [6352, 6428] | 1.23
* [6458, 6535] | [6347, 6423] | 1.21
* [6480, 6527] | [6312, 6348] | 1.29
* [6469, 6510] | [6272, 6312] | 1.43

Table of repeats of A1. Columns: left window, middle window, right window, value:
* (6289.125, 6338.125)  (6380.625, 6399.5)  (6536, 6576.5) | 1.3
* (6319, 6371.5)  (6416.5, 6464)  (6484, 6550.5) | 0.7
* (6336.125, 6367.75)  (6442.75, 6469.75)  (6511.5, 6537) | 0.8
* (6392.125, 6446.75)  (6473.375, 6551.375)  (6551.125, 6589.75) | -3.7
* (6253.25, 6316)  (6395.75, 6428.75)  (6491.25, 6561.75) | -1.3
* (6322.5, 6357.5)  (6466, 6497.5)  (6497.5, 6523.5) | -0.5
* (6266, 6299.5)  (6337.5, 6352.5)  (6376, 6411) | -1.5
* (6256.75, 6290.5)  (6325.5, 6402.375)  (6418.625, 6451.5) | -1.4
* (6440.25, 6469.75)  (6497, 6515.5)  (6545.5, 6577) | 0.2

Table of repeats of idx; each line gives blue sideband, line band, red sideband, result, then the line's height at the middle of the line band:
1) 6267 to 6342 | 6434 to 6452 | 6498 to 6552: 0.30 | 8.56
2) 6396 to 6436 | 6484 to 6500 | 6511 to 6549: 0.76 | 9.27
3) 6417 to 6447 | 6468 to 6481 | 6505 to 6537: -0.21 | 8.98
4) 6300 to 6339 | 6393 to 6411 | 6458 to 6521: 0.22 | 8.11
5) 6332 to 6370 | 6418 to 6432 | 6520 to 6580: -0.08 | 8.43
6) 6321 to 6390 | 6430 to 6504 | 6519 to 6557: 1.69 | 8.92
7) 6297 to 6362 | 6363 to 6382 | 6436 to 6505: 0.75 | 7.85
